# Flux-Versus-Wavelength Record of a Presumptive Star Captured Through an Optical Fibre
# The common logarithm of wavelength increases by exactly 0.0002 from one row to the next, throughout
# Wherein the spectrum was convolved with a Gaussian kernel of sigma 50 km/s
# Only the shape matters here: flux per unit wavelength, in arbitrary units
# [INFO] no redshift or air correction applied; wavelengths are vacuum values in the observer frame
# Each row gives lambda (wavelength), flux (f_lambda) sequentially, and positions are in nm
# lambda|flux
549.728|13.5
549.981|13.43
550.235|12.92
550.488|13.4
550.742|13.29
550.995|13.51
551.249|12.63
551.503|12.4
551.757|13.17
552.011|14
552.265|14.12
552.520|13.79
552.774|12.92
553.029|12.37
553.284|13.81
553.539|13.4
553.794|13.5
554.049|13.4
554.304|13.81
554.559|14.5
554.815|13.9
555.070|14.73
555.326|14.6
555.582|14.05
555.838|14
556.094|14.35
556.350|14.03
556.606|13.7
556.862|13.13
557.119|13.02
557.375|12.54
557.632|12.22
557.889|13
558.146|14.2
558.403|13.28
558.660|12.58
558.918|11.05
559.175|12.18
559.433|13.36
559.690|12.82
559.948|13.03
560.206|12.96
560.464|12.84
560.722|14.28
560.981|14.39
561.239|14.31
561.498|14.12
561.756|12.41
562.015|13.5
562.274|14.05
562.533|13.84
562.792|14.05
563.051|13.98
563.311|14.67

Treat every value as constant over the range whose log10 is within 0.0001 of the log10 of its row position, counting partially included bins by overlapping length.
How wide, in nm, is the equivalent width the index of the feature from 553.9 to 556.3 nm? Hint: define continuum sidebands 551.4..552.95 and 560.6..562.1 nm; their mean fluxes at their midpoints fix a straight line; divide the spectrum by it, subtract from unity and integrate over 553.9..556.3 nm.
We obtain -0.108 nm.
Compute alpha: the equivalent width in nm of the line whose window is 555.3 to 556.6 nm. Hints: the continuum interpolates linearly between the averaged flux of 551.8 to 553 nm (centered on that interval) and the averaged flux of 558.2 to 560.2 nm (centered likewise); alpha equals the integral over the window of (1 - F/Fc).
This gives -0.10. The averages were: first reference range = 13.6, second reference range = 12.7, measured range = 14.1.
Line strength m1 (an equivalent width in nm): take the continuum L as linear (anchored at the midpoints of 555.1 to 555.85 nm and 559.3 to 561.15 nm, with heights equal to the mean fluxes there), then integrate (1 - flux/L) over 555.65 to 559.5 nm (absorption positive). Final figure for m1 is 0.219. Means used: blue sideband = 14.3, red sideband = 13.4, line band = 13.1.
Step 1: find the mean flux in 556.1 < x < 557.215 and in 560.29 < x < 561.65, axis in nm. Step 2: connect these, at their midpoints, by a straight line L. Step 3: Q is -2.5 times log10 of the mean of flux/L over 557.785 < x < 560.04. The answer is 0.08 mag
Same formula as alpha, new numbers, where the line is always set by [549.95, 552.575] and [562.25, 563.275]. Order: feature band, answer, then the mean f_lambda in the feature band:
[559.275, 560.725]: 0.08 nm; 13.1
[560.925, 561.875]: 0.01 nm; 13.8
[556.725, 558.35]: 0.08 nm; 13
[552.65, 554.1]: 0.02 nm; 13.2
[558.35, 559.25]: 0.10 nm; 12.2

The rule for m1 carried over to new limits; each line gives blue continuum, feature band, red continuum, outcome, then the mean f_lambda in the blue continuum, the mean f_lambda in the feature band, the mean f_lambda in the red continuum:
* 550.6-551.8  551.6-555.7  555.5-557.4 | -0.14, 13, 13.7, 13.7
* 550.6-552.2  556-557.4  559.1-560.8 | -0.04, 13.2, 13.5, 13.1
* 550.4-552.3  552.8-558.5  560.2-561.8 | -0.05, 13.3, 13.6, 13.7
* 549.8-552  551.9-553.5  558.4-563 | -0.04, 13.2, 13.5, 13.3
